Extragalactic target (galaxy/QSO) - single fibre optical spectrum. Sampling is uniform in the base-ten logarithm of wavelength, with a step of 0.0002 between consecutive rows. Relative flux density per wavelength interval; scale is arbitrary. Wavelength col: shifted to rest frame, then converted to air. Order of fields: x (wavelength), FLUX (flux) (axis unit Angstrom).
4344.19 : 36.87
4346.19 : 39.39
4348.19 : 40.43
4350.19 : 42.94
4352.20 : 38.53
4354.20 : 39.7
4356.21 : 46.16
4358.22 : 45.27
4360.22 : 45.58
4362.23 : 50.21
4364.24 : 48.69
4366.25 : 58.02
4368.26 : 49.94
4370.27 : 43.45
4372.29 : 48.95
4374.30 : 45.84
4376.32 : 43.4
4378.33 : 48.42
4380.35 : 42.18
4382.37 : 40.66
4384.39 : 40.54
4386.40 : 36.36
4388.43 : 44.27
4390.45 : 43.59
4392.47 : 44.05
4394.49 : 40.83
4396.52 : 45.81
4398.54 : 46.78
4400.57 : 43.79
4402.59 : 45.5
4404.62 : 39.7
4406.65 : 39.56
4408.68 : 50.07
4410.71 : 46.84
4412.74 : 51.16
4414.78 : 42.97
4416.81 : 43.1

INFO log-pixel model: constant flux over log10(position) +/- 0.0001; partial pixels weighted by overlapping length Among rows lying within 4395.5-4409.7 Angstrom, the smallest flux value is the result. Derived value 39.56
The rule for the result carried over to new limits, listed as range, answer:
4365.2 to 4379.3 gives 43.4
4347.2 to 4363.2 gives 38.53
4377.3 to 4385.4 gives 40.54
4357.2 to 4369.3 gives 45.27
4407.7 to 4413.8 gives 46.84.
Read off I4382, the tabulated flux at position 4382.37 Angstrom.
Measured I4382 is 40.66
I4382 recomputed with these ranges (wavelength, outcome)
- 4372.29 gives 48.95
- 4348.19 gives 40.43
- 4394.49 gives 40.83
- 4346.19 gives 39.39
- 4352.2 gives 38.53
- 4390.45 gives 43.59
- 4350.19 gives 42.94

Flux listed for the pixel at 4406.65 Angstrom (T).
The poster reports 39.56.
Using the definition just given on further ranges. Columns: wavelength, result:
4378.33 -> 48.42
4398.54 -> 46.78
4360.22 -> 45.58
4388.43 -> 44.27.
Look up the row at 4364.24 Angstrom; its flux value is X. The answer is 48.69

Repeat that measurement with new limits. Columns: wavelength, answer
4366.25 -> 58.02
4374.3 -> 45.84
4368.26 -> 49.94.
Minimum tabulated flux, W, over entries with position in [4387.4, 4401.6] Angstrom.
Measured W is 40.83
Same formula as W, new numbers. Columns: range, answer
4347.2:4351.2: 40.43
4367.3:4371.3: 43.45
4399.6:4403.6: 43.79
